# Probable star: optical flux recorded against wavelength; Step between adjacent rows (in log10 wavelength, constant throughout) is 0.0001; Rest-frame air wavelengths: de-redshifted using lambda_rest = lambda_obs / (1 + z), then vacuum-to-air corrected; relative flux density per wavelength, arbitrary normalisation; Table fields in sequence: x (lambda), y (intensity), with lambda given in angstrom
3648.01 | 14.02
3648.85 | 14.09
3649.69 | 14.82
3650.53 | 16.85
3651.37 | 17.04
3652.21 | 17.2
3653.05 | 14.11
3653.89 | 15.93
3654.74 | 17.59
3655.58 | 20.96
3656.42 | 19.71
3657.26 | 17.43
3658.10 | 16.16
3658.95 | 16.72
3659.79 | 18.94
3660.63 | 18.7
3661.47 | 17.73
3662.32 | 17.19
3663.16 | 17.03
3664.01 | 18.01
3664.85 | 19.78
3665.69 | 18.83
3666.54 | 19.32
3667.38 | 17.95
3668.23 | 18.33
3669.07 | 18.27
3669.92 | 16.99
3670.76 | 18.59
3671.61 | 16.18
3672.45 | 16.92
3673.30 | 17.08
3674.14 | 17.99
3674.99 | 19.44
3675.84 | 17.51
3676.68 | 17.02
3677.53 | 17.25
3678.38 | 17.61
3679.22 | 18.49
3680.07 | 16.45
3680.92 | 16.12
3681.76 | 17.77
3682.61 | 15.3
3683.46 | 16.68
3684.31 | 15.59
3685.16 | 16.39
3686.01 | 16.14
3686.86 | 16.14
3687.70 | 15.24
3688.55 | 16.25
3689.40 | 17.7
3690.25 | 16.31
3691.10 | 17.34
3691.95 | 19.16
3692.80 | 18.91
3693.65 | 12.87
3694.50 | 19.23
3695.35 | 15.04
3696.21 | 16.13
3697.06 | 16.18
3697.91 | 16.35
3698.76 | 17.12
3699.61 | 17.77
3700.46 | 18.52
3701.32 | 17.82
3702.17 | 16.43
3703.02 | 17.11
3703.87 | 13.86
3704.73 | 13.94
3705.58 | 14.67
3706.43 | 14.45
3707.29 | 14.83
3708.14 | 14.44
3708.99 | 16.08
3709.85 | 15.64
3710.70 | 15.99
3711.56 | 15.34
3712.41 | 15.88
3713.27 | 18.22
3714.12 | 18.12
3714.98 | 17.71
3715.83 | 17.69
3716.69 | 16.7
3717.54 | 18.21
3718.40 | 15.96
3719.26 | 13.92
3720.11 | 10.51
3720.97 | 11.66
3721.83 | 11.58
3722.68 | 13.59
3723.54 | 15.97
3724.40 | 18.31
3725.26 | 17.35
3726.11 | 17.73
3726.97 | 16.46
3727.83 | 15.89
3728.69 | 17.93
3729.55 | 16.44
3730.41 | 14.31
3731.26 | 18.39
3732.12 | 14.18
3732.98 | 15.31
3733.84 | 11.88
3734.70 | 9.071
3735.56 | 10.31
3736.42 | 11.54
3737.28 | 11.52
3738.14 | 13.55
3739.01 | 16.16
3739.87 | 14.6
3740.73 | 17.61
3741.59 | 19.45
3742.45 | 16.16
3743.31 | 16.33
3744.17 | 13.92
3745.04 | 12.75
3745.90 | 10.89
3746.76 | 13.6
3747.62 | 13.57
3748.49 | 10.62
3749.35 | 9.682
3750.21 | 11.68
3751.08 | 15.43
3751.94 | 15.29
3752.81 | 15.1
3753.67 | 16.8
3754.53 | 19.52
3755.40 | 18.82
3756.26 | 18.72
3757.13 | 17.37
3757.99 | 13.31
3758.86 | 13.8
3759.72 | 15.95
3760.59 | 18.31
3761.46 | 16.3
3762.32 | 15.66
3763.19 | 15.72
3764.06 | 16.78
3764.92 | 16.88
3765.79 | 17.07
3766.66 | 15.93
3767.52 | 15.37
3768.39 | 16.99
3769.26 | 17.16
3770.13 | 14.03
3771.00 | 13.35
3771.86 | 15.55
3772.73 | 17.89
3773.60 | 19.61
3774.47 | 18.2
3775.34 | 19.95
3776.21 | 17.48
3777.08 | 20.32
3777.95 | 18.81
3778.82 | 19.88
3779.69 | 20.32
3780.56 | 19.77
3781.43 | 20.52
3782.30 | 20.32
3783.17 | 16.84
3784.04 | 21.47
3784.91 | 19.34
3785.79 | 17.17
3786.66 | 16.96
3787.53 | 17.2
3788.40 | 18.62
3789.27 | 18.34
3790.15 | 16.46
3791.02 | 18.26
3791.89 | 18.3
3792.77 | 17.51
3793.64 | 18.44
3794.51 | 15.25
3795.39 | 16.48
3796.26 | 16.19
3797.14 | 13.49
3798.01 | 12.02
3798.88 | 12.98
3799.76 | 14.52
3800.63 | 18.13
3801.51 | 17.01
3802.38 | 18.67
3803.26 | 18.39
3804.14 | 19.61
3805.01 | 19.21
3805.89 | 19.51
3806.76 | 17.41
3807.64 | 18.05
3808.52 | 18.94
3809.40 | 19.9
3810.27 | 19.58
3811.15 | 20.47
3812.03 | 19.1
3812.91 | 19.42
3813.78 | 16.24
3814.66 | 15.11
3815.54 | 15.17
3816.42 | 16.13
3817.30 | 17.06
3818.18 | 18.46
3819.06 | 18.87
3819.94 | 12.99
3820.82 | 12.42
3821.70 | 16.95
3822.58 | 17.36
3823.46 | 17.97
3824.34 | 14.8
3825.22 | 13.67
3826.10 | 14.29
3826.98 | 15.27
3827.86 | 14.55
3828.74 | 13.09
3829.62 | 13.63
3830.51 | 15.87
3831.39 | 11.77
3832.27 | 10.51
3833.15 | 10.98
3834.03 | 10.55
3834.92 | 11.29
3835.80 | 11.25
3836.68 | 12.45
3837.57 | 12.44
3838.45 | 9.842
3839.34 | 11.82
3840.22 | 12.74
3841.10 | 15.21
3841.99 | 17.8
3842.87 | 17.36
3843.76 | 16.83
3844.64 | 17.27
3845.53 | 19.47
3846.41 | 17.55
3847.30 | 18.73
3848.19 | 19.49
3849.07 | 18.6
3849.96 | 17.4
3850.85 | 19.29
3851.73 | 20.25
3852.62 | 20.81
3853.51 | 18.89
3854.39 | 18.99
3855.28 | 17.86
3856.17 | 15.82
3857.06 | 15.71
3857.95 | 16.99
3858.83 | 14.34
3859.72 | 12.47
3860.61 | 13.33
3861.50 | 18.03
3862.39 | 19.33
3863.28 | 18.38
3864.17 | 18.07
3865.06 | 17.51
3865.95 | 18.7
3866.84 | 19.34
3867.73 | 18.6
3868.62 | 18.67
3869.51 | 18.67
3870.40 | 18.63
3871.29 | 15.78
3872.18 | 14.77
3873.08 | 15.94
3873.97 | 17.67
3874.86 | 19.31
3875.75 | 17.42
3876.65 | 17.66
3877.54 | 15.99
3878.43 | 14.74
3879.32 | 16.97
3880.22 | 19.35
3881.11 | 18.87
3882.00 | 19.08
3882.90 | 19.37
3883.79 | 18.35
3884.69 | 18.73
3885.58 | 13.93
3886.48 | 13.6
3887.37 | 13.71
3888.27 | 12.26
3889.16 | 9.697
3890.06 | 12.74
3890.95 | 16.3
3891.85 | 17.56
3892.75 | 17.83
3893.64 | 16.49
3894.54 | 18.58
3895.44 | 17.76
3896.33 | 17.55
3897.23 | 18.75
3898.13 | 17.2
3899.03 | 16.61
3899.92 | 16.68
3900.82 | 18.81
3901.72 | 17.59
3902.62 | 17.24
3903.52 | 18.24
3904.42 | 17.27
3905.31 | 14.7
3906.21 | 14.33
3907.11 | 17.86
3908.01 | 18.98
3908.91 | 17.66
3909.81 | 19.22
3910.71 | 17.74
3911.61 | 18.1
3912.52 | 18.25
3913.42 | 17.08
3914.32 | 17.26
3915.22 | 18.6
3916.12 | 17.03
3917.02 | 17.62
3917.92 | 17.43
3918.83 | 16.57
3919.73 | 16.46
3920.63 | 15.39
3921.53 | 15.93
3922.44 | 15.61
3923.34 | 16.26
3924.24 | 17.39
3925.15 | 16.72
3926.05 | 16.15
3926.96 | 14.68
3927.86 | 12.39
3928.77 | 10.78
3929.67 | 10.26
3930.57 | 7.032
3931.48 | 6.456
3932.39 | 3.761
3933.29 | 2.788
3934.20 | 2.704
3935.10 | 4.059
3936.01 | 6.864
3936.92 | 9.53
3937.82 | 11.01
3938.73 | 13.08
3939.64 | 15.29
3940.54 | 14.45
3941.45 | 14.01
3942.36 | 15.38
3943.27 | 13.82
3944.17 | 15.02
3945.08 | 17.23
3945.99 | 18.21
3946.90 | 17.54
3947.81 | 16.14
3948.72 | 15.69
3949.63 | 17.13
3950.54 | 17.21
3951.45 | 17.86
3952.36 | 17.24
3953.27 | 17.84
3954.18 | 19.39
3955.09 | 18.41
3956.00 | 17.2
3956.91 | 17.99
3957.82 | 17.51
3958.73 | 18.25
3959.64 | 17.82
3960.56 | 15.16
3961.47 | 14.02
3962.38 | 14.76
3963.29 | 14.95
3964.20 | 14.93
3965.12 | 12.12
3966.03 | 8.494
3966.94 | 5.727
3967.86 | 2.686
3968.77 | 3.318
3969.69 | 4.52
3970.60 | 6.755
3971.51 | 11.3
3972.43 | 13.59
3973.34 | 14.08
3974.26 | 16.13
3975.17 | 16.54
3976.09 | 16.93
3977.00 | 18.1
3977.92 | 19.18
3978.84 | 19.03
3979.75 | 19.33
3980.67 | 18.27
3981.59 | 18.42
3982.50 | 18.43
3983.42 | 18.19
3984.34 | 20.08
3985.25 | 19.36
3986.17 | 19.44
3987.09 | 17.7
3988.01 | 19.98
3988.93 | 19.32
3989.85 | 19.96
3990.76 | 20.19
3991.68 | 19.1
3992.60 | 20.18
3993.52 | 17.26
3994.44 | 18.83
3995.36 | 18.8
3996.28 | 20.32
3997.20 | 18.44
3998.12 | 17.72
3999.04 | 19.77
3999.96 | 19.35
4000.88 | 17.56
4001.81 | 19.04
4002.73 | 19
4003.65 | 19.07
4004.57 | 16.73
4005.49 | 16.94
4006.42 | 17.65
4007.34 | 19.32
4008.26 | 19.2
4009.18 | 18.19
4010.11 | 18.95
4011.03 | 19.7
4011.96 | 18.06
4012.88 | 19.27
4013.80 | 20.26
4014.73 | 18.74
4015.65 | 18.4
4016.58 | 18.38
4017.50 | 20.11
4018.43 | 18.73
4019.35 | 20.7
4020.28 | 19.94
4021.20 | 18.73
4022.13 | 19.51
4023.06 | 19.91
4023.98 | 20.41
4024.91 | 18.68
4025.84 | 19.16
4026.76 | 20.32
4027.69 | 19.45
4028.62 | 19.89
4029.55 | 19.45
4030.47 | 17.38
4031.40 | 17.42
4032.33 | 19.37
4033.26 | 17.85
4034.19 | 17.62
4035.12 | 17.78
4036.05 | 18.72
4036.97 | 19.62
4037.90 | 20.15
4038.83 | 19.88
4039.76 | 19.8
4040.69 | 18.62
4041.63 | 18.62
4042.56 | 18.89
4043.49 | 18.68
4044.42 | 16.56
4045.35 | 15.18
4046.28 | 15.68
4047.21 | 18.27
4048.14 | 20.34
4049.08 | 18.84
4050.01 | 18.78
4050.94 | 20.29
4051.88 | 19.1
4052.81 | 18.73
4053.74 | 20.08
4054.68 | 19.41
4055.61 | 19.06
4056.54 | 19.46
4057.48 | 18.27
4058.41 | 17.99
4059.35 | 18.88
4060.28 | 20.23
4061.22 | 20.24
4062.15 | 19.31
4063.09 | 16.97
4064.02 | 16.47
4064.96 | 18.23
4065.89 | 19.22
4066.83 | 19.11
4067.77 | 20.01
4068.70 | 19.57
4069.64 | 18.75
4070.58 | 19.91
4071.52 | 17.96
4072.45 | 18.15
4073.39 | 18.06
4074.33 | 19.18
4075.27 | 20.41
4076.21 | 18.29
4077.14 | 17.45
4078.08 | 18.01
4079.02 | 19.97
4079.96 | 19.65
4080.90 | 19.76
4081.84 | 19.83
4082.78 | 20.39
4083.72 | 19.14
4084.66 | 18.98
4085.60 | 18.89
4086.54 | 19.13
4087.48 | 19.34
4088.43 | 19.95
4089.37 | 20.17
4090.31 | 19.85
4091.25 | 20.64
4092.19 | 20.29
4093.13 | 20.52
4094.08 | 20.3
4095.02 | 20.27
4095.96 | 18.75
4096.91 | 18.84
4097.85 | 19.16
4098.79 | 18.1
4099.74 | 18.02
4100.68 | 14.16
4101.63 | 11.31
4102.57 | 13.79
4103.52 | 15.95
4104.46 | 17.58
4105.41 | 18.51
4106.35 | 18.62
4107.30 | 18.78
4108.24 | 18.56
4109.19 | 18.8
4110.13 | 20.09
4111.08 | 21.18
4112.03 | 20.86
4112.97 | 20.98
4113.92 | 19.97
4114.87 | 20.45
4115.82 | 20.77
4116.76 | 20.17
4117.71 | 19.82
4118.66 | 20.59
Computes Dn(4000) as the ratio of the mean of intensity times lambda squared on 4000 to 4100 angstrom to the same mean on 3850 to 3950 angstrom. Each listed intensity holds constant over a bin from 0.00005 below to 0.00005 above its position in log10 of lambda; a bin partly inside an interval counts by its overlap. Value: 1.3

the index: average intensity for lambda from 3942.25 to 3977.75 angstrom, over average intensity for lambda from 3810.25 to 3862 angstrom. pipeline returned 0.9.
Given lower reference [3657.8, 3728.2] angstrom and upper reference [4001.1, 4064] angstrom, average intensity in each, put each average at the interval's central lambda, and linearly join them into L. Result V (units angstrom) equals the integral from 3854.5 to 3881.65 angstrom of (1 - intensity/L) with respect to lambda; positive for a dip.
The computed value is 0.9 angstrom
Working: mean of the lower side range 16.7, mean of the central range 17.2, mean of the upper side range 18.8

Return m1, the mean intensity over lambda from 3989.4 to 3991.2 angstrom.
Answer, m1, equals 20.2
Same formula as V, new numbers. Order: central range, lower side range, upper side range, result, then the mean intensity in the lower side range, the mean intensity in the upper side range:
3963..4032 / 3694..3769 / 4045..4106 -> 2.4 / 15.5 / 18.7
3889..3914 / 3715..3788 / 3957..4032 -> -0.5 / 16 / 17.3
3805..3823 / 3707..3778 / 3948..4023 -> -1.7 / 15.6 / 17.1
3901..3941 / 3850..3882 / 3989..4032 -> 8.6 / 17.5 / 19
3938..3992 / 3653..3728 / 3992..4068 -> 7.9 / 16.7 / 18.8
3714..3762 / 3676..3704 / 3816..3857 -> 3.9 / 16.8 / 15.6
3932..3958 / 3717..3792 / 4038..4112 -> 5.5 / 16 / 18.8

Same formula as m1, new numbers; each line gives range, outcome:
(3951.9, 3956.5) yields 18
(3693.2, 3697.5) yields 15.9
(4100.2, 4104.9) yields 14.6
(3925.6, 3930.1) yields 12.9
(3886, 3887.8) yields 13.7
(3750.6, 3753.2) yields 15.2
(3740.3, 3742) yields 18.5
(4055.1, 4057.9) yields 19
